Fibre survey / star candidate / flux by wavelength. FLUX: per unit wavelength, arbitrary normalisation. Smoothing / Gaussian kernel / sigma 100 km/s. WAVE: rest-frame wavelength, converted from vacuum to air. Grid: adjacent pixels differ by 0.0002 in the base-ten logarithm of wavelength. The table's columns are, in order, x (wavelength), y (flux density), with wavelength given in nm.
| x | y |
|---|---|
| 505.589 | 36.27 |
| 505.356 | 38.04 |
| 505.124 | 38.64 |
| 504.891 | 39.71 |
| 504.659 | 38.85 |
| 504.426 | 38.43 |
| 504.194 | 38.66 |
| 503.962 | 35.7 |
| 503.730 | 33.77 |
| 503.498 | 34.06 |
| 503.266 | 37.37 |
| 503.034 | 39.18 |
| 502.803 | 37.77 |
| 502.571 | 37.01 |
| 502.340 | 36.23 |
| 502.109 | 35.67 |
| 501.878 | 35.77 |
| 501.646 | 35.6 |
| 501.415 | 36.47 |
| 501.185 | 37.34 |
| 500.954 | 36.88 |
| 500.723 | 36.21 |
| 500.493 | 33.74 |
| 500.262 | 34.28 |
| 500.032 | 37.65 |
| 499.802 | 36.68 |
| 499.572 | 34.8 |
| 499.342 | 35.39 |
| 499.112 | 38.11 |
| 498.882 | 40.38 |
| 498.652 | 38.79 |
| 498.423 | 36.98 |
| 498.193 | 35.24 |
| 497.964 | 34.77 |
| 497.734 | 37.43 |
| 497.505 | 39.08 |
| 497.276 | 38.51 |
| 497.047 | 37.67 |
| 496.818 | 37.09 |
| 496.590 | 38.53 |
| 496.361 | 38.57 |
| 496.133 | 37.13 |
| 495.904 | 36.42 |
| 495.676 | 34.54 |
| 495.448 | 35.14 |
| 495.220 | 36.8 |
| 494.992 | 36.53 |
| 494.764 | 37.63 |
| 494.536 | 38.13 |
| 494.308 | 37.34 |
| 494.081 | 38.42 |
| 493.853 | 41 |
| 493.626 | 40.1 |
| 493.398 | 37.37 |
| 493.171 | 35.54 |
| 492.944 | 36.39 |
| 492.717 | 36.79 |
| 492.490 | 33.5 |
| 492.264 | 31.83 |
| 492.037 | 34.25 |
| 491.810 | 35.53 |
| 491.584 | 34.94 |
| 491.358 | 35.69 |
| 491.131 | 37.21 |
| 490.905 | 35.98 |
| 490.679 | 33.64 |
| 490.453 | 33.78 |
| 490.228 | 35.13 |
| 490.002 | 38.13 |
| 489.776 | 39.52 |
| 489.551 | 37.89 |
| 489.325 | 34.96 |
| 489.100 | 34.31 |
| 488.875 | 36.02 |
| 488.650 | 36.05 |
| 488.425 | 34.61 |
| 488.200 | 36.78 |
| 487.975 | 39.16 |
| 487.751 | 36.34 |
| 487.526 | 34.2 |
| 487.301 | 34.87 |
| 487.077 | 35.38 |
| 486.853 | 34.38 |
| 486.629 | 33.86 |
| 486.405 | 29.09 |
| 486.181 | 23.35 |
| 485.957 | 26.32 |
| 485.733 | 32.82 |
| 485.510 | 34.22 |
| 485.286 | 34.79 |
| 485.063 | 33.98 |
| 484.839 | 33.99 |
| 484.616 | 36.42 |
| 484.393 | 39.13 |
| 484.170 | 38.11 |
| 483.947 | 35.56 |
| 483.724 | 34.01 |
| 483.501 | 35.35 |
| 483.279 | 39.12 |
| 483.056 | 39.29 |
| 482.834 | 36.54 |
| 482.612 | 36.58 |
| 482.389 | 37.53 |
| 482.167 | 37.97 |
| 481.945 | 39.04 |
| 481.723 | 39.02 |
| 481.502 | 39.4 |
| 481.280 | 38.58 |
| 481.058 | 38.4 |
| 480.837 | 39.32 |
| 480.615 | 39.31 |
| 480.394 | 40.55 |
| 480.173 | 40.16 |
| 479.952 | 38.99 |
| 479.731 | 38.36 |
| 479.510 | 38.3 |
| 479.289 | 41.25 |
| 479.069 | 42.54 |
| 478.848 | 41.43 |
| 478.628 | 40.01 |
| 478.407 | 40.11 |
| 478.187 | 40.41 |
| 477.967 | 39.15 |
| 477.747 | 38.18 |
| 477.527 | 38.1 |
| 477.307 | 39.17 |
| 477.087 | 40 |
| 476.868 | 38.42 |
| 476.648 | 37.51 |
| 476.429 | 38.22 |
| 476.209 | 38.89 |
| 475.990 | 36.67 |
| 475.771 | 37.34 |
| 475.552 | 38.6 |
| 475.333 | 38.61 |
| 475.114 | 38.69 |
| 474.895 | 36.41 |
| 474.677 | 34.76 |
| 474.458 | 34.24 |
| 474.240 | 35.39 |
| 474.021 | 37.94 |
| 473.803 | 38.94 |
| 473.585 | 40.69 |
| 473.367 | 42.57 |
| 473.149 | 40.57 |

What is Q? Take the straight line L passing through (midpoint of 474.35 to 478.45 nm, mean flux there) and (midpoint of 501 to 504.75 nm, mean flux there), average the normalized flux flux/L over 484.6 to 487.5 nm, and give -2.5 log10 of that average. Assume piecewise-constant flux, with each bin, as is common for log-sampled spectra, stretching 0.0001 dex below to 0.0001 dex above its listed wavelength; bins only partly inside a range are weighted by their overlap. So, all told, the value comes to 0.16 mag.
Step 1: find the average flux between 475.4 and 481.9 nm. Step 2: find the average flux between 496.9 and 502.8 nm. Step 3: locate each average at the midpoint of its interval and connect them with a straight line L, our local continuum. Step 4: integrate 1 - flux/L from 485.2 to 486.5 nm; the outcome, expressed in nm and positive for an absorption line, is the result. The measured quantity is 0.282 nm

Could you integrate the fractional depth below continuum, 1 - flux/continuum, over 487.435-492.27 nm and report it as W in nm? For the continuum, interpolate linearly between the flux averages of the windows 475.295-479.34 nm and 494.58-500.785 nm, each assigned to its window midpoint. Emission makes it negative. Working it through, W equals 0.25 nm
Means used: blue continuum 39.2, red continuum 36.8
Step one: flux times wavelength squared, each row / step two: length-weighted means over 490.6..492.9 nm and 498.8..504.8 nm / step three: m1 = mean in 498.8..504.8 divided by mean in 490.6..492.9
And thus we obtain 1.09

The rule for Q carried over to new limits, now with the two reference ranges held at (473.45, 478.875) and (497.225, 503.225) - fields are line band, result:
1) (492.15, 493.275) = 0.07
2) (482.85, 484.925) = 0.03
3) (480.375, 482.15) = -0.03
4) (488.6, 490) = 0.02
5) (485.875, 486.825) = 0.29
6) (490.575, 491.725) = 0.05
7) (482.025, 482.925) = 0.02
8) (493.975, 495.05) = -0.02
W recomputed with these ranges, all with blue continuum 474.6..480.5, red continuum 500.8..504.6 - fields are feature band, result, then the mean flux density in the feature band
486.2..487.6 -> 0.19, 32.9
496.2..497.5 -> -0.03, 38.1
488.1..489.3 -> 0.08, 35.5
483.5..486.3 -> 0.34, 33.6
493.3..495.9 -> -0.01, 37.5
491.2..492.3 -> 0.08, 34.7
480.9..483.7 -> 0.04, 38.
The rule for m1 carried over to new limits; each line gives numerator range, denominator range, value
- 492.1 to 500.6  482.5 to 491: 1.09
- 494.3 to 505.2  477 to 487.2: 1.07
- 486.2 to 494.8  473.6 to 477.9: 1.01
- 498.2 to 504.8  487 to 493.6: 1.07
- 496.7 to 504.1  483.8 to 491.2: 1.11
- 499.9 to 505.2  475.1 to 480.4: 1.04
